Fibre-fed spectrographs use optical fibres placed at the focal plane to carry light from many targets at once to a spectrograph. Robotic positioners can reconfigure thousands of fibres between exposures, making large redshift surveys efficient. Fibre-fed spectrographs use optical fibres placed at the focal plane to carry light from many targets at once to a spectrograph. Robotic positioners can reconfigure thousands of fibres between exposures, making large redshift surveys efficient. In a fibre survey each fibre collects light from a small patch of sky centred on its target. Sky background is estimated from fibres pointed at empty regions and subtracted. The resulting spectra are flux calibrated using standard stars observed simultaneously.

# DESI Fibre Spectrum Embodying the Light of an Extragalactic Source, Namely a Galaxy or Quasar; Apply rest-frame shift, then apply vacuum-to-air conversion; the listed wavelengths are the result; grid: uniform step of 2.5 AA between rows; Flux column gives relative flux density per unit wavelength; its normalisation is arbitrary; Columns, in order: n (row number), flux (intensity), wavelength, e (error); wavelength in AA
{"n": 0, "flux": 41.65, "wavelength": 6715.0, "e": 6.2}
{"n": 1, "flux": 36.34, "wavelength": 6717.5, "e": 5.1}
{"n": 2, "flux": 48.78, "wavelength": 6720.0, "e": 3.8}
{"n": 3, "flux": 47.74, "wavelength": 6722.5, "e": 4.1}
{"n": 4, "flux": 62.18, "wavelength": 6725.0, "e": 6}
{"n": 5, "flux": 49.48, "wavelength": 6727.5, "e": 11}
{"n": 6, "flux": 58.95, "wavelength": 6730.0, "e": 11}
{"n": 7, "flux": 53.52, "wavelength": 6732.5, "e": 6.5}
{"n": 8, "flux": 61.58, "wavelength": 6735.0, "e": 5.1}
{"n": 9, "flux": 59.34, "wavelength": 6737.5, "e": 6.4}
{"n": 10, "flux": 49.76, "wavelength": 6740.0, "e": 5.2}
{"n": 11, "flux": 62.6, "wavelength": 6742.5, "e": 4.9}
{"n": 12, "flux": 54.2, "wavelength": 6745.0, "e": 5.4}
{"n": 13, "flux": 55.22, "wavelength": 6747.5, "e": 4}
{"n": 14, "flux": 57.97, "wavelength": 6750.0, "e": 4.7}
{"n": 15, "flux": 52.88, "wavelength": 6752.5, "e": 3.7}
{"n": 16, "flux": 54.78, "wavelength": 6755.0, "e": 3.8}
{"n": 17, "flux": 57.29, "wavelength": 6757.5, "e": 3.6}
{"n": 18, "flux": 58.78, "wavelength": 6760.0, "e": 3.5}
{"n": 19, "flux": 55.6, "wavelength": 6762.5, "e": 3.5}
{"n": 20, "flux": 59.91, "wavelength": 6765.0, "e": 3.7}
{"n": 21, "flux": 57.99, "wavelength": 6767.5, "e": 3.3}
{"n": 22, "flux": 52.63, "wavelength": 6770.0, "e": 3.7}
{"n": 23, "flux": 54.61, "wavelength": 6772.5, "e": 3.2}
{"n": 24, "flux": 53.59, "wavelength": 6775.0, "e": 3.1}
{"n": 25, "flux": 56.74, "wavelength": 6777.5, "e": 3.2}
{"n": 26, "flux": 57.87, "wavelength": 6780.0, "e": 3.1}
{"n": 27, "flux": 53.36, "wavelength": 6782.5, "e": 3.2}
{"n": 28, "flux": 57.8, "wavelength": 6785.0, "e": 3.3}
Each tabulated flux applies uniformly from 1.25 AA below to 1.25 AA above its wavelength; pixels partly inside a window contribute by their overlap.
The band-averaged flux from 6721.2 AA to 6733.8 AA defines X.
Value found 54.4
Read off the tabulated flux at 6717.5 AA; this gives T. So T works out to 36.34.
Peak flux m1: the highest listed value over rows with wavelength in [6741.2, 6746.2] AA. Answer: 62.6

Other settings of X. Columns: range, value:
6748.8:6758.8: 55.7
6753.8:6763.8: 56.6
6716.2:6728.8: 48.9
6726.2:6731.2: 54.2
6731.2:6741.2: 56.1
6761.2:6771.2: 56.6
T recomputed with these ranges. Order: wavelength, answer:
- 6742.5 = 62.6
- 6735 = 61.58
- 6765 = 59.91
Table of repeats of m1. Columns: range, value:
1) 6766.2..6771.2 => 57.99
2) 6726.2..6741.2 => 61.58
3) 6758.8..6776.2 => 59.91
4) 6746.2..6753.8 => 57.97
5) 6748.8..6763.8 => 58.78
